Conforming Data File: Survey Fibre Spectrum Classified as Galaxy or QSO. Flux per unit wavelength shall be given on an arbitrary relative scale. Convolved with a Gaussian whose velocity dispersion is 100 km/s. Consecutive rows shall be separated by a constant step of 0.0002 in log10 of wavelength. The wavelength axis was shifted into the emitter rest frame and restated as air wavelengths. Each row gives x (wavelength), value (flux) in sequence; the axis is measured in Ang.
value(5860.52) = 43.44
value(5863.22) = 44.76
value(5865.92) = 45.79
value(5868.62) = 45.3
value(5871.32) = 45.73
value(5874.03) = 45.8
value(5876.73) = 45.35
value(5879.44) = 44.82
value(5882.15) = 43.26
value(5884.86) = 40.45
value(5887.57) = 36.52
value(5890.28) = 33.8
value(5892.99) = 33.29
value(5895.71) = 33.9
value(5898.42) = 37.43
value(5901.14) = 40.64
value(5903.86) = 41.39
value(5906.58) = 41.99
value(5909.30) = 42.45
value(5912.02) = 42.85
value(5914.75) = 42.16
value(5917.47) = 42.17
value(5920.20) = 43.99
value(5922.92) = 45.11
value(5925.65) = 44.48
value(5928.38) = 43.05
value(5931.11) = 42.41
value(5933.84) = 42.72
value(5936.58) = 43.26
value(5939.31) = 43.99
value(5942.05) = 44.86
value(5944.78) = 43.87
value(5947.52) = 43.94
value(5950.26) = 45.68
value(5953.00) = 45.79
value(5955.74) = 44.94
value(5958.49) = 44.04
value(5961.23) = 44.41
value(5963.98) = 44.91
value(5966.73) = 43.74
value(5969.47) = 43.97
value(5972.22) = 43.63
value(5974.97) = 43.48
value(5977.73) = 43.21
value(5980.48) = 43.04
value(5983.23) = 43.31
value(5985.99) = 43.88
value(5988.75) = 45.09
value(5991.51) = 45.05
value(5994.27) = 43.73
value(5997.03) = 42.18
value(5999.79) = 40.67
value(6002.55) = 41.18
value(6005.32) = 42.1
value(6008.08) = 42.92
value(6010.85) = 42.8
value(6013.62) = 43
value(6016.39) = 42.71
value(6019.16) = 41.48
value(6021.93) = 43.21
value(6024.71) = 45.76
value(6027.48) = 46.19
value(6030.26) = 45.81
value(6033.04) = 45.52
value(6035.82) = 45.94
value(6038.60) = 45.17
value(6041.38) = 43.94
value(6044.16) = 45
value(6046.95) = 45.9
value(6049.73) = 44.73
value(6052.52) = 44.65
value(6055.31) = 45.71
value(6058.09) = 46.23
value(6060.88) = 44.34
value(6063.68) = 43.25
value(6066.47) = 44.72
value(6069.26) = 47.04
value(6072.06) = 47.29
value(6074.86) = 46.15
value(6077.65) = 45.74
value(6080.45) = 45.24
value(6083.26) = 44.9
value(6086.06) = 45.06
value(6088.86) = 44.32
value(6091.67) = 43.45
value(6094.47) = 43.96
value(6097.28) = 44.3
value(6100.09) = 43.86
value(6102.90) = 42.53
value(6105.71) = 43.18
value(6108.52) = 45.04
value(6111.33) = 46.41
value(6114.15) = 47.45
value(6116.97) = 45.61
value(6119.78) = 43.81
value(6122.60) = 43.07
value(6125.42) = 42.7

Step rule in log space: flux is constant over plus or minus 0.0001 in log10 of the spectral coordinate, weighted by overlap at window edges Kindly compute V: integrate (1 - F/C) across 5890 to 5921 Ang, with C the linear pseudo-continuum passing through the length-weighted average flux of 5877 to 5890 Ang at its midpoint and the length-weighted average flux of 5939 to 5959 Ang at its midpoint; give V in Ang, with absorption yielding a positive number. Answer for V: 1.80 Ang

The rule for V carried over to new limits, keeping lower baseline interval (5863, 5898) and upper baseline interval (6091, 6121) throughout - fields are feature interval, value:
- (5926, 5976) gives -2.1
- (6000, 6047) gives -0.6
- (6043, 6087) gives -1.4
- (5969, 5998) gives -0.6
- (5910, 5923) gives -0.4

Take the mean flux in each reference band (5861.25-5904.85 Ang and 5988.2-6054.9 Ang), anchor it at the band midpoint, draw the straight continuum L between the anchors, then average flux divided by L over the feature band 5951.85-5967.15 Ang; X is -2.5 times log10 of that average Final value -0.05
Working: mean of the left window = 41.2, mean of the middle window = 44.7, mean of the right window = 44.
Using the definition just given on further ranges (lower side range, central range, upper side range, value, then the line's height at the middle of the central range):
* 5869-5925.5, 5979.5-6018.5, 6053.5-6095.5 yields 0.01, 43.5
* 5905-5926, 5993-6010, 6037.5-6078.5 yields 0.06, 44.4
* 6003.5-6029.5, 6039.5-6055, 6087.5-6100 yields -0.03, 43.6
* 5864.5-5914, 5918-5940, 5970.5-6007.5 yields -0.04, 41.9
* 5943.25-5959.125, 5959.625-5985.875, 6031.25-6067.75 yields 0.03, 44.8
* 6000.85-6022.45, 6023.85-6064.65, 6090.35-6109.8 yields -0.06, 42.9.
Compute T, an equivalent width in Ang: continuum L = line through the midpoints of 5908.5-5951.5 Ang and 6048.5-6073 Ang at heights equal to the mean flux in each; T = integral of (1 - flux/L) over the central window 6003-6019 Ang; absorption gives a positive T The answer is 0.8 Ang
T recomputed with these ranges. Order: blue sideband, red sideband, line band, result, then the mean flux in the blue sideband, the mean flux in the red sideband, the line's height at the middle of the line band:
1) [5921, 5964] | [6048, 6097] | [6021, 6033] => -0.2 Ang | 44.2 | 45.1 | 44.8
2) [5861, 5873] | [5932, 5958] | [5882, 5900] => 3.4 Ang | 45.3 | 44.3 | 45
